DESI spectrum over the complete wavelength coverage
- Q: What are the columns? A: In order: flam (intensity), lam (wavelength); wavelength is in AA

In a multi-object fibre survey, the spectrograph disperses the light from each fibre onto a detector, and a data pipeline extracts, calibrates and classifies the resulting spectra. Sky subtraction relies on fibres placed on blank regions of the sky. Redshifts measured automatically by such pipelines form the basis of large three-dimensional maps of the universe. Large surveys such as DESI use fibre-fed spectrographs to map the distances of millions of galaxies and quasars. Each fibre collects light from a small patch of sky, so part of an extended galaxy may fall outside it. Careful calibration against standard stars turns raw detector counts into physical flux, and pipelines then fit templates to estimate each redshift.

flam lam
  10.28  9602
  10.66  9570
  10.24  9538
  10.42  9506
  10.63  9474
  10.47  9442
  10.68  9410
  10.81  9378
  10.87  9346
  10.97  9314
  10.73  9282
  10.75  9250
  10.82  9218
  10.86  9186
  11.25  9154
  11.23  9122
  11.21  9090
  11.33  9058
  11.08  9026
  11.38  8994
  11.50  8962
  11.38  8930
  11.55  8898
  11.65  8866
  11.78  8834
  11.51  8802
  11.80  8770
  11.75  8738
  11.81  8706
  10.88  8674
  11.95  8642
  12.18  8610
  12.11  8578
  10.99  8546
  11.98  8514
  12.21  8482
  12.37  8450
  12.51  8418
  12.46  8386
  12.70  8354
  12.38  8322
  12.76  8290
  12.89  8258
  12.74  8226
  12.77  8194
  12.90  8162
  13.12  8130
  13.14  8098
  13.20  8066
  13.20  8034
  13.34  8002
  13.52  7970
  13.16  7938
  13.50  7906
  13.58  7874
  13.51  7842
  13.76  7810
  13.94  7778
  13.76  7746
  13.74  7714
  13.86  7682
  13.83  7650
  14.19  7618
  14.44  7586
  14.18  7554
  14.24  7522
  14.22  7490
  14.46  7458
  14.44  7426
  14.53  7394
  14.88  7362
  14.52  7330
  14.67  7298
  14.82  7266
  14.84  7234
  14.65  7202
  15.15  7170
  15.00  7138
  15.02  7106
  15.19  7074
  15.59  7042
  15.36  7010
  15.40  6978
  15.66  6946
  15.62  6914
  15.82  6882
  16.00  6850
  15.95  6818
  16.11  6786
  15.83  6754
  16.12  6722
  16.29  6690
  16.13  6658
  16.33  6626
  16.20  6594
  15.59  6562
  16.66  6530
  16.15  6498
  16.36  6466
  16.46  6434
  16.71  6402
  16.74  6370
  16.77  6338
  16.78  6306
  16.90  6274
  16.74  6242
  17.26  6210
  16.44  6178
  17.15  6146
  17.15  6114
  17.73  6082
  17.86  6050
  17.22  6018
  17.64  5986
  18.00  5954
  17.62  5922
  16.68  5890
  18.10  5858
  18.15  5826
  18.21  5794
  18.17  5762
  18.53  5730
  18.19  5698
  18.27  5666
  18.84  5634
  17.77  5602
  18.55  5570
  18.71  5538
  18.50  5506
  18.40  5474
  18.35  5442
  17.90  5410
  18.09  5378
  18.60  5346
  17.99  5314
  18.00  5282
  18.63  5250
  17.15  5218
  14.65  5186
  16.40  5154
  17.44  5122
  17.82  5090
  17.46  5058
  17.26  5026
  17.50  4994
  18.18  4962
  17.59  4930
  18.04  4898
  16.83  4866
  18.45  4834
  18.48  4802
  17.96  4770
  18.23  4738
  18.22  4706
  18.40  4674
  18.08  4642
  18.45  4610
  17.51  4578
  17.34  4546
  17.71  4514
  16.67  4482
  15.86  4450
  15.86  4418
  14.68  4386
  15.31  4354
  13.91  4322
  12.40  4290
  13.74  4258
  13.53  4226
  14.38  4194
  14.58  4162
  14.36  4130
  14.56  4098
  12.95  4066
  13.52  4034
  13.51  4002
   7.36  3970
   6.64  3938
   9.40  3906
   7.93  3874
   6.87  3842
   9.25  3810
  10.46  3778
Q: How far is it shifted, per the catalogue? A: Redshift 0.000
